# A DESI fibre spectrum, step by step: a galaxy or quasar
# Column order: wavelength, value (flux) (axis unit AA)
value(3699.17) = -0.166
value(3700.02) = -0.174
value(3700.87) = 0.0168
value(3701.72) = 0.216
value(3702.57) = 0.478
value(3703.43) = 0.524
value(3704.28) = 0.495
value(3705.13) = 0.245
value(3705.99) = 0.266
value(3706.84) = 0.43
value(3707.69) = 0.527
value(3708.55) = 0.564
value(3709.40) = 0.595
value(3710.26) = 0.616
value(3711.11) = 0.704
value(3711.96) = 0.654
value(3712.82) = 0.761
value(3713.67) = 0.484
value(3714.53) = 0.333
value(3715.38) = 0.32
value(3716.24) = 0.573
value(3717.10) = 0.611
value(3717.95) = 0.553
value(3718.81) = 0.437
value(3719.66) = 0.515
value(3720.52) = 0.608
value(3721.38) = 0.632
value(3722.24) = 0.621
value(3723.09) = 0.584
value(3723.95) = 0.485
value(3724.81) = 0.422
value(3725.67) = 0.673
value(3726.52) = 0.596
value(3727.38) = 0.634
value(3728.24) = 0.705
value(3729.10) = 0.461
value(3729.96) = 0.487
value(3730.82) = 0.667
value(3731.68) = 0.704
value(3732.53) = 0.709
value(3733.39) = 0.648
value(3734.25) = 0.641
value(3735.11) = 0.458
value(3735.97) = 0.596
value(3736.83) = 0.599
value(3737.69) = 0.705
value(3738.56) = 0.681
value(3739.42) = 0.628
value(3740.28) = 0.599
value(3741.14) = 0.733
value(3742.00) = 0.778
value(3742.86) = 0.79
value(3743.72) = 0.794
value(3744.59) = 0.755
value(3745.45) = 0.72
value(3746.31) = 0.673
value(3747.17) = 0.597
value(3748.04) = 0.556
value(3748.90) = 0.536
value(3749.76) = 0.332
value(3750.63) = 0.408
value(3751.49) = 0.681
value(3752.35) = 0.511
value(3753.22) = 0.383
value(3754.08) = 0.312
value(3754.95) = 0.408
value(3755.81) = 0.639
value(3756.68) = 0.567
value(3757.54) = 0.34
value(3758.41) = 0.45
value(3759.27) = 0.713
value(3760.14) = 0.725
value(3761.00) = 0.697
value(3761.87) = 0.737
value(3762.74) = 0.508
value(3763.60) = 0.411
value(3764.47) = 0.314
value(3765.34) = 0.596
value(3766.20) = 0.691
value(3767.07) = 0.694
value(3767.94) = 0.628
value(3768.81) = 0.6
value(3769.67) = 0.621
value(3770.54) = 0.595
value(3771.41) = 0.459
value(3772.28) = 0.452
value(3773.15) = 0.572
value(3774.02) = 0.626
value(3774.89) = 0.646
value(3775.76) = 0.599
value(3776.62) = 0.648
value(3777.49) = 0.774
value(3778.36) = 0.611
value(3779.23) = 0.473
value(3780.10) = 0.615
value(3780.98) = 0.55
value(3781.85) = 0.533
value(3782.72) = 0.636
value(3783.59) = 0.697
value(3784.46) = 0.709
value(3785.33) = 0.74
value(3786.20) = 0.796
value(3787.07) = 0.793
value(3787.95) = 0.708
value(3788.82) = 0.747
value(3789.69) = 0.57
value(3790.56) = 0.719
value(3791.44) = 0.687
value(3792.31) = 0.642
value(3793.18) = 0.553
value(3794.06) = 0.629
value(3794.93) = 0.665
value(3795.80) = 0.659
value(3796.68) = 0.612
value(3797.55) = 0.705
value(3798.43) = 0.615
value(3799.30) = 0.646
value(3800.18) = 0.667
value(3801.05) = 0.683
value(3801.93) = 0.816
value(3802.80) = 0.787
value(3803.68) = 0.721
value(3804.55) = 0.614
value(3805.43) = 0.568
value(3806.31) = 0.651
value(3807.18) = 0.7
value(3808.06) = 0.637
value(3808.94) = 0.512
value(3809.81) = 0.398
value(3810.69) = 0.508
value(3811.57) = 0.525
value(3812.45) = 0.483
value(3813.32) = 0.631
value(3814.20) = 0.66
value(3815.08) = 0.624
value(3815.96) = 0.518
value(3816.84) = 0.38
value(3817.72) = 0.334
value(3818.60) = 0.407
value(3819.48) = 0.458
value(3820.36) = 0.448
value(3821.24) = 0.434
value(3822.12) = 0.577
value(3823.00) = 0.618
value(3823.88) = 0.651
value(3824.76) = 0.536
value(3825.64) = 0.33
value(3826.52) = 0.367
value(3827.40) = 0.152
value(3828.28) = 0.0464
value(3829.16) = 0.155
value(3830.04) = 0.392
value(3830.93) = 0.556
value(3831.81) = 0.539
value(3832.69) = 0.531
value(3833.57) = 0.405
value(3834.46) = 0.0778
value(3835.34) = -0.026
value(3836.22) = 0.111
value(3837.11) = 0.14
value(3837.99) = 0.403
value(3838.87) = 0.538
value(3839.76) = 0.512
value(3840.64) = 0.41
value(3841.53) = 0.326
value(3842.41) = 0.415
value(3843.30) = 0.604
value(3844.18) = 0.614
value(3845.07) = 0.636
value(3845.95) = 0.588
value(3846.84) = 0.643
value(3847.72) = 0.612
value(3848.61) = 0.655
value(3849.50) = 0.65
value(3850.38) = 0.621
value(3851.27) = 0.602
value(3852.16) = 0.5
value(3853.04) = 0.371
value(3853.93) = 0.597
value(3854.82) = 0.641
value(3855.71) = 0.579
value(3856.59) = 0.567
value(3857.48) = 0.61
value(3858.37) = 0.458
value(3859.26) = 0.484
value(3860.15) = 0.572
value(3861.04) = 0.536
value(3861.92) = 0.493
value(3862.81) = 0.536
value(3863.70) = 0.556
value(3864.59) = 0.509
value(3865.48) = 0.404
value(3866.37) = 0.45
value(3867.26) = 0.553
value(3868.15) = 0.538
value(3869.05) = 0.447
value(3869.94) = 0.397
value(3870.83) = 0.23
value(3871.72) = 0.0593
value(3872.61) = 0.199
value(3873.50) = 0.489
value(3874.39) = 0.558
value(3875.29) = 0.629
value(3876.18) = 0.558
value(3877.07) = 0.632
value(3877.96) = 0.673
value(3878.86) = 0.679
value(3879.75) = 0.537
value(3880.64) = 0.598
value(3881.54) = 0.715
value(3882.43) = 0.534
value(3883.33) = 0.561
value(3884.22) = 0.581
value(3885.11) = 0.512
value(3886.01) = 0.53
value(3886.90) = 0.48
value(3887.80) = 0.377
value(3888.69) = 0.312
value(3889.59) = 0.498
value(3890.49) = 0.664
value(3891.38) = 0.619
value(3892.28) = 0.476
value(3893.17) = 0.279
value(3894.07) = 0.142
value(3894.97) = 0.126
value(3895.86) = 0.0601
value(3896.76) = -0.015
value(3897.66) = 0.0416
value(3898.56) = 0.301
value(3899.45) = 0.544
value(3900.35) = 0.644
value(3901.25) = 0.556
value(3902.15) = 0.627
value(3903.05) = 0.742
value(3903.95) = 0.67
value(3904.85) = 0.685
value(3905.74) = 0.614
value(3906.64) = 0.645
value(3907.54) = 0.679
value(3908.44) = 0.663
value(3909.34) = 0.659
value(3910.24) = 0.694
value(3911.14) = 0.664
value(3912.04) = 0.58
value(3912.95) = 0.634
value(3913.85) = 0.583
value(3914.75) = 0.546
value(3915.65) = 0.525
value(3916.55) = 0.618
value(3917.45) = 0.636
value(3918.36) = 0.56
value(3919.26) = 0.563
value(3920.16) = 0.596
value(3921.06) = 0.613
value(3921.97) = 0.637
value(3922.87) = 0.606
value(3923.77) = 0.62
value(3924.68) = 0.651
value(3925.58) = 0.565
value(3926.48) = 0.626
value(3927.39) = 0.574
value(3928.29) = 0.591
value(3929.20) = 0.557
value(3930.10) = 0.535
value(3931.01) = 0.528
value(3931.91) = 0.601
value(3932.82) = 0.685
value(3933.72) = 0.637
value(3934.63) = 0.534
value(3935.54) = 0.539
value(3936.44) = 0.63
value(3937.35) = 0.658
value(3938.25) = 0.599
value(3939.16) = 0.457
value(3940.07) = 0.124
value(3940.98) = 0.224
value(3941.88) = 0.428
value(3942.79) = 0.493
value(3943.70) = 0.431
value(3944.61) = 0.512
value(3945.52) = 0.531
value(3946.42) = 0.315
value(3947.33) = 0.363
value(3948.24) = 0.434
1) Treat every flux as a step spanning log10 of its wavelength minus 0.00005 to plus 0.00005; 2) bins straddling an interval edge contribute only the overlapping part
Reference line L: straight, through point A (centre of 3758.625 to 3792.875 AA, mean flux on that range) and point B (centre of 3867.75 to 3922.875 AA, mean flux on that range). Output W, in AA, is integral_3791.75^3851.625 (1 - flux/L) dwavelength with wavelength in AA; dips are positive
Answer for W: 7.4 AA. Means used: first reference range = 0.628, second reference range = 0.512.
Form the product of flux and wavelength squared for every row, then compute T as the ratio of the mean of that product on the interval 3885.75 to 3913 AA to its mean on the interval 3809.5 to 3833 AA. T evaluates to 1.1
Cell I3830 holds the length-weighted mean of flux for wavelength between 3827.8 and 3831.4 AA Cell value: 0.288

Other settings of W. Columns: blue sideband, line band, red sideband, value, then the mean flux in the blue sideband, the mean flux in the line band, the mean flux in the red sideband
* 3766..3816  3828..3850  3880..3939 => 6.3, 0.632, 0.425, 0.543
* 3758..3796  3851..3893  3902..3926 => 7.7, 0.625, 0.511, 0.625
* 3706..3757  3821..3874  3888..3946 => 8.9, 0.58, 0.454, 0.525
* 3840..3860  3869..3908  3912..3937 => 6.7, 0.554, 0.475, 0.592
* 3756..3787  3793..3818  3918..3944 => -0.6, 0.603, 0.605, 0.548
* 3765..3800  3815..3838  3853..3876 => 7.7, 0.638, 0.372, 0.482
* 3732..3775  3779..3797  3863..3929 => -2.6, 0.59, 0.656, 0.52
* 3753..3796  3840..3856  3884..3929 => 0.1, 0.604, 0.558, 0.528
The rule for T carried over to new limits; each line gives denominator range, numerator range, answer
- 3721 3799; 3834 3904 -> 0.82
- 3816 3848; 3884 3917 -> 1.25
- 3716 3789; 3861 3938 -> 0.95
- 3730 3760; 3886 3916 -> 0.90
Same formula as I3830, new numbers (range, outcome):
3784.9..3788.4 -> 0.759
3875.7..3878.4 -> 0.623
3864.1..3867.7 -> 0.48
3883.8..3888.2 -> 0.497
